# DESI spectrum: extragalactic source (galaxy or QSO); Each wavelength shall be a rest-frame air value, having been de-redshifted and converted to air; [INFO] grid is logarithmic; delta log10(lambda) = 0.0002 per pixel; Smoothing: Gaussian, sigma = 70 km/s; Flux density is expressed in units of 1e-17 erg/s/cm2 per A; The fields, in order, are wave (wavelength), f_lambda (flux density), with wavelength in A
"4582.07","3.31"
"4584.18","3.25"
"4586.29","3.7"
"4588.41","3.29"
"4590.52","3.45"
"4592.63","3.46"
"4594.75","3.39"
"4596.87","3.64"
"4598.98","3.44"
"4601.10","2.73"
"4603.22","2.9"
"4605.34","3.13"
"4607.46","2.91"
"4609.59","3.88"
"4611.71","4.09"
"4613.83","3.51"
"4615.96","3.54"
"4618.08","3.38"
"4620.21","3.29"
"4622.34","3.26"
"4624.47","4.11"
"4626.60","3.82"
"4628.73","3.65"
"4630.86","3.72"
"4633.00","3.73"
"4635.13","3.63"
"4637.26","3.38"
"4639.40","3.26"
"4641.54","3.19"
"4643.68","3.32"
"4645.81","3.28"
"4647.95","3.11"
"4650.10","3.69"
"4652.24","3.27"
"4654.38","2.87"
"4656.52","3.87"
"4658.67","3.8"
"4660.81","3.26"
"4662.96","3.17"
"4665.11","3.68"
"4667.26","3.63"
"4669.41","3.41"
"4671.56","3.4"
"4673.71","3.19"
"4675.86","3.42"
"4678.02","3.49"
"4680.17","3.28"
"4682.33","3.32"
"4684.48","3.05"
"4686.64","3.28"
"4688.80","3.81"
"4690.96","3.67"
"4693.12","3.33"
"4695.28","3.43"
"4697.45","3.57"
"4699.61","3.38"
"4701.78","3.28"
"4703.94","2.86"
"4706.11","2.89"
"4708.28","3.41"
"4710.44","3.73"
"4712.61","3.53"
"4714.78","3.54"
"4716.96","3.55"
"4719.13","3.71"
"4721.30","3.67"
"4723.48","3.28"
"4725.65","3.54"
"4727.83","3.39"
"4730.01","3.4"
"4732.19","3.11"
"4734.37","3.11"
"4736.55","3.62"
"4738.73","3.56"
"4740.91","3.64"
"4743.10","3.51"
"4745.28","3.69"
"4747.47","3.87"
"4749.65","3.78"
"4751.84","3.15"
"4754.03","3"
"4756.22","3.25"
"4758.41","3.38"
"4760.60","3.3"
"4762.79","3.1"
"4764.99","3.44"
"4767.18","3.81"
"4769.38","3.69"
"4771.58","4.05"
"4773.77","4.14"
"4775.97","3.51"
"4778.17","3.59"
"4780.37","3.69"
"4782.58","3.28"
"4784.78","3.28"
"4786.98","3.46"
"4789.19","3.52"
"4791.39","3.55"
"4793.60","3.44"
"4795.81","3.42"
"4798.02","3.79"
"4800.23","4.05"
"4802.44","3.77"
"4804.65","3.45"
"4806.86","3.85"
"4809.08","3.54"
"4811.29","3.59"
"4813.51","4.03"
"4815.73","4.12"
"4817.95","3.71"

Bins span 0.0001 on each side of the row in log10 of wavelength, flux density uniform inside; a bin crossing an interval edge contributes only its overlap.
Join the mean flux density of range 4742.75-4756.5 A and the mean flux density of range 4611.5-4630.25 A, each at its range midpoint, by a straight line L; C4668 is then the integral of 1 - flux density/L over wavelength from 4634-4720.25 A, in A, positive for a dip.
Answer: 3.7 A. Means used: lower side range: 3.61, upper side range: 3.48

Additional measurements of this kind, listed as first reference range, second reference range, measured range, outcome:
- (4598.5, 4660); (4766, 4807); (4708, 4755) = 1.0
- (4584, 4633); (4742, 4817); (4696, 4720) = 0.9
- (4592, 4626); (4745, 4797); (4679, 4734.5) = 1.3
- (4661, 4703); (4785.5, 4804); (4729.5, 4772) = 0.8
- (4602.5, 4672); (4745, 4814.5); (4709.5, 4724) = -0.2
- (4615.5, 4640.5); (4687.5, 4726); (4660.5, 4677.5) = 0.5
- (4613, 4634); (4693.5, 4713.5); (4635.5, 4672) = 1.1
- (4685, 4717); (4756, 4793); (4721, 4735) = 0.4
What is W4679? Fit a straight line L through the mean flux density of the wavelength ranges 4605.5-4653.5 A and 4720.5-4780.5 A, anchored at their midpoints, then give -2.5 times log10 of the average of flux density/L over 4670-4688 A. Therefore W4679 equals 0.06 mag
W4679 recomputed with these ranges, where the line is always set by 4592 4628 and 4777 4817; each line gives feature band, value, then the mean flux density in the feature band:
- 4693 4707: 0.09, 3.25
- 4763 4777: -0.04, 3.73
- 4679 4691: 0.04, 3.38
